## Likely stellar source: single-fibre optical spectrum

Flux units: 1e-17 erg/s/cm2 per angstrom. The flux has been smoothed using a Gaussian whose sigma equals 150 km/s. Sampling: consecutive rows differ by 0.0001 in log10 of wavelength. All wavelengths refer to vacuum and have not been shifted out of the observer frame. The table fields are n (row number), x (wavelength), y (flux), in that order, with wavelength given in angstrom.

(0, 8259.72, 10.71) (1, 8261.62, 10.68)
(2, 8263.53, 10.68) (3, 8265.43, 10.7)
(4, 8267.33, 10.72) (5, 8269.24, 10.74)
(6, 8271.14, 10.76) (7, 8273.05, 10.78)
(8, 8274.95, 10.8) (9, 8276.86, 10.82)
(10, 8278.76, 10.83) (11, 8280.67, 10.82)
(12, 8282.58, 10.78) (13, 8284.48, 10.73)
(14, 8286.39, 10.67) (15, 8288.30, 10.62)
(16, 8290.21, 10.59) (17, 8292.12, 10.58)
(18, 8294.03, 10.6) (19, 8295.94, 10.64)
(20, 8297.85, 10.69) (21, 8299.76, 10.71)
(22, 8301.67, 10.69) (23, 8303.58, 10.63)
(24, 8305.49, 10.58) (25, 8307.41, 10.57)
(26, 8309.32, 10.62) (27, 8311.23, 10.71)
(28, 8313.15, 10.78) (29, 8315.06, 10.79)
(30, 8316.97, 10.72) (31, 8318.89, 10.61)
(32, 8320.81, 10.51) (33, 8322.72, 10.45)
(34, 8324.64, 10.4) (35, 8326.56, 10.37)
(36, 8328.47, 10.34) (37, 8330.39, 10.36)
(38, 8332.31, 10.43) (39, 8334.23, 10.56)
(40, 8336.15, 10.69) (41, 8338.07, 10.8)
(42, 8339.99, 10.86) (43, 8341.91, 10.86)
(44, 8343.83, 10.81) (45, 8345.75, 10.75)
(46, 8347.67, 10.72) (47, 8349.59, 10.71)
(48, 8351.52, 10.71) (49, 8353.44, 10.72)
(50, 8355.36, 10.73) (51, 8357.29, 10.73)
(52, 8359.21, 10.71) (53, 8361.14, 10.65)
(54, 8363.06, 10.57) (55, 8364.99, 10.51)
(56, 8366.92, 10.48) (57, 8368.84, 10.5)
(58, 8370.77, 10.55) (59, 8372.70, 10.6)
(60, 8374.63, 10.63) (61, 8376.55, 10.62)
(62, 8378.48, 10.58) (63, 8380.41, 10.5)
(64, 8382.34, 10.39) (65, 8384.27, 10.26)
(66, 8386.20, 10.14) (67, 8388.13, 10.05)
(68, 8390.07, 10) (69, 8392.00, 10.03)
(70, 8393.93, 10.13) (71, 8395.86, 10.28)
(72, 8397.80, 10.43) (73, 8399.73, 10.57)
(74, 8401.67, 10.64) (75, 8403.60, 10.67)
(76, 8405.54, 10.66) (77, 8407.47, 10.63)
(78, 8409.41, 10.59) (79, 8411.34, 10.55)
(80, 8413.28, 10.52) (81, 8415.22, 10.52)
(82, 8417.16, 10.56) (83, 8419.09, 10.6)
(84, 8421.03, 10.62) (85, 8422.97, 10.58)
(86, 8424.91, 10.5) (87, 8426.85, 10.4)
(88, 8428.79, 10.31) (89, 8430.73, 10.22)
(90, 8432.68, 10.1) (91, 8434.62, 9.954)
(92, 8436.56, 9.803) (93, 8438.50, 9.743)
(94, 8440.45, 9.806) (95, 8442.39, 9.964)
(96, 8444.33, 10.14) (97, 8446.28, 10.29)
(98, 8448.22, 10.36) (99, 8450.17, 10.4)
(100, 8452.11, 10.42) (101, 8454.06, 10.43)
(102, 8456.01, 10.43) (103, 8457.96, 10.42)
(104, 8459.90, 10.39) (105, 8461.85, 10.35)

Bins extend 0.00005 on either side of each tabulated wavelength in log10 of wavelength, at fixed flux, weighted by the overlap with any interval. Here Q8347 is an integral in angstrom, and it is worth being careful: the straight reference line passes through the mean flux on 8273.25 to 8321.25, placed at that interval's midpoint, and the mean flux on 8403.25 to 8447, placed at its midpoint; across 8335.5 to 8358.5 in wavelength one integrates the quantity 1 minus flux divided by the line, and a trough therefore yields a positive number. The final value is -0.5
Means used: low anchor 10.7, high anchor 10.3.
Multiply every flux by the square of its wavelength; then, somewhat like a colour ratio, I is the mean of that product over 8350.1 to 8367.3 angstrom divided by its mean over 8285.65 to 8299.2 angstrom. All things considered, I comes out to 1.0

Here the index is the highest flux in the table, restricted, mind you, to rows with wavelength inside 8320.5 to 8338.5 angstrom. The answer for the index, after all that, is 10.8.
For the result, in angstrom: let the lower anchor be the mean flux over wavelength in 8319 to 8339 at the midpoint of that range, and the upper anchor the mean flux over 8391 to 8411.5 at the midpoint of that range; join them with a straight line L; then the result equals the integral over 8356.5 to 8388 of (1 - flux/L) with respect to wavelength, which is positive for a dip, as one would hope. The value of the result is -0.1 angstrom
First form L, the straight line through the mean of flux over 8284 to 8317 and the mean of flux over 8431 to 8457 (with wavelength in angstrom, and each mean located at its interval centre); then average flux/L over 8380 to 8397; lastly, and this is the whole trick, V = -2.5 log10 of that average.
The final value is 0.02 mag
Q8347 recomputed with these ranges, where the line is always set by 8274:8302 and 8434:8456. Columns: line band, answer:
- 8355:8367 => -0.2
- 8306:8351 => -0.3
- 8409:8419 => -0.3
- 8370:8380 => -0.2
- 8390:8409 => -0.2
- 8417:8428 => -0.3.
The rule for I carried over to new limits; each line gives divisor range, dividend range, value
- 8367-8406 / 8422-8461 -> 1.00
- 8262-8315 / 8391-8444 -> 1.00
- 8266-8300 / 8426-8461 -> 0.99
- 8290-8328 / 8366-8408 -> 1.00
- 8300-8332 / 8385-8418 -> 1.00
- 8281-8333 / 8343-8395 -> 1.01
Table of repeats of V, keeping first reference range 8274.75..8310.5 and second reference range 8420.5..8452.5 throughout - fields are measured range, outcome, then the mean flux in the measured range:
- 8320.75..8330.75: 0.02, 10.4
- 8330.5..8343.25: -0.01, 10.7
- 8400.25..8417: -0.03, 10.6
